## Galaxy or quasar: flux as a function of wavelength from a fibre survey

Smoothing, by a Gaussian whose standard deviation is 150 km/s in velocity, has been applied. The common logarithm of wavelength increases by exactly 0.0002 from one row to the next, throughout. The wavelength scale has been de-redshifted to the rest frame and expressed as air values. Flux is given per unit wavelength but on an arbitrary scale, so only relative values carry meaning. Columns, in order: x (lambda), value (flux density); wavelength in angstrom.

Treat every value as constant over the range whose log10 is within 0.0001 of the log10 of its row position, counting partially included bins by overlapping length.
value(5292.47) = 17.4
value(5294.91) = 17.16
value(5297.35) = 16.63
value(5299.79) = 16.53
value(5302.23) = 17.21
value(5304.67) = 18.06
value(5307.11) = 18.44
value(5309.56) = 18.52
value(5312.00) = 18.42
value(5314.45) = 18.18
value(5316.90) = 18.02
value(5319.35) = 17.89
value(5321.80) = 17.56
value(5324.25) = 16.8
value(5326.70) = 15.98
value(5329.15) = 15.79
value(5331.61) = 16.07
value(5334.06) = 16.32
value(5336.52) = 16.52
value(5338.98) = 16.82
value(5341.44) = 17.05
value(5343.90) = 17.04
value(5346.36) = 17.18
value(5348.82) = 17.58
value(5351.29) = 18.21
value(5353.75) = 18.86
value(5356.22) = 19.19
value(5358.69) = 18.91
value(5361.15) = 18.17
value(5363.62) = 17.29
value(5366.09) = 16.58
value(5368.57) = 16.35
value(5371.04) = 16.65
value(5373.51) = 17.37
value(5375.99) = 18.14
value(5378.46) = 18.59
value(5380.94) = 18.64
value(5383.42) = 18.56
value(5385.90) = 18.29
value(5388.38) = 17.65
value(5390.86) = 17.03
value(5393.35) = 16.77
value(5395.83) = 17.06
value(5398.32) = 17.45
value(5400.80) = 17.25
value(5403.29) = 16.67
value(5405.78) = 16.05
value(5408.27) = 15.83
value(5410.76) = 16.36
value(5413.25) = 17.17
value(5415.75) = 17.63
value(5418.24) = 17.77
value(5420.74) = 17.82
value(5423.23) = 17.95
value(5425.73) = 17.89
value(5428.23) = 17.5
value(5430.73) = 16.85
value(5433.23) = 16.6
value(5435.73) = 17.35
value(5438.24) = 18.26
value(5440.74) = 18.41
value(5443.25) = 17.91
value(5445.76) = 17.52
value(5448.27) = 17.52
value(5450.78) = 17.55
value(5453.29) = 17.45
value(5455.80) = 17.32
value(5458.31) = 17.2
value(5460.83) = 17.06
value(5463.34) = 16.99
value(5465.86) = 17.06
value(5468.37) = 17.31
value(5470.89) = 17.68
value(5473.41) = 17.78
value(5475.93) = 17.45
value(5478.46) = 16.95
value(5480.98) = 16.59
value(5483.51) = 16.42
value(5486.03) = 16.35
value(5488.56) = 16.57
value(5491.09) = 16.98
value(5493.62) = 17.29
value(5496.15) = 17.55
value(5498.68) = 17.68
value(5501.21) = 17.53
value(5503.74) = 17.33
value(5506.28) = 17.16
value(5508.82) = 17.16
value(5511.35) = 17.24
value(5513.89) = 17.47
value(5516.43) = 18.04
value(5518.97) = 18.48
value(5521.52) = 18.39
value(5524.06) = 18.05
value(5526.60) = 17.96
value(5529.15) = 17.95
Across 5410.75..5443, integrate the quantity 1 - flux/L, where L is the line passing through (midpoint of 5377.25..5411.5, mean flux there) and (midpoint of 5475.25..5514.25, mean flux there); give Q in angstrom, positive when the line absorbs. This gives -0.60 angstrom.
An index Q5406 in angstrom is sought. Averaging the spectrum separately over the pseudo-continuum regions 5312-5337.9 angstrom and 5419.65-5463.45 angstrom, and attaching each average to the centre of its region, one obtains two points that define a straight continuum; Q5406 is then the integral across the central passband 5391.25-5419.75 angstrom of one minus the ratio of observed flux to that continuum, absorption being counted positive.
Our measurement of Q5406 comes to 0.7 angstrom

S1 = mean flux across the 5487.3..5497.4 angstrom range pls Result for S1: 17.1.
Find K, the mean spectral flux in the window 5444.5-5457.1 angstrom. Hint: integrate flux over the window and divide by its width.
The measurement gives 17.5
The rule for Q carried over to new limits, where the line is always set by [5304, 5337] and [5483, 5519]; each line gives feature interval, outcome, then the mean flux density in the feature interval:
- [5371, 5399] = -0.7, 17.7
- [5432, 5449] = -0.4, 17.7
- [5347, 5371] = -0.7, 17.8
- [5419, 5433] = -0.2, 17.5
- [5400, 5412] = 0.6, 16.4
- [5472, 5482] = 0.0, 17.2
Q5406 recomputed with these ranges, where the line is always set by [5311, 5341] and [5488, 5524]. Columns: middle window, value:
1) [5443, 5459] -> -0.10 angstrom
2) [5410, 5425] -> -0.19 angstrom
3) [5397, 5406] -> 0.15 angstrom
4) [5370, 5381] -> -0.42 angstrom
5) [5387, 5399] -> 0.01 angstrom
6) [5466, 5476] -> -0.05 angstrom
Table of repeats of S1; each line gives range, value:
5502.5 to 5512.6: 17.2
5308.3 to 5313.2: 18.5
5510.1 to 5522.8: 17.9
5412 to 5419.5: 17.5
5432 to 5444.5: 17.7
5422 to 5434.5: 17.4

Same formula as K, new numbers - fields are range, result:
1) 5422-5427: 17.9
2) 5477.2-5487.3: 16.6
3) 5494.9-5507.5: 17.5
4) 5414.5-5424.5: 17.8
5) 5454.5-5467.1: 17.1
